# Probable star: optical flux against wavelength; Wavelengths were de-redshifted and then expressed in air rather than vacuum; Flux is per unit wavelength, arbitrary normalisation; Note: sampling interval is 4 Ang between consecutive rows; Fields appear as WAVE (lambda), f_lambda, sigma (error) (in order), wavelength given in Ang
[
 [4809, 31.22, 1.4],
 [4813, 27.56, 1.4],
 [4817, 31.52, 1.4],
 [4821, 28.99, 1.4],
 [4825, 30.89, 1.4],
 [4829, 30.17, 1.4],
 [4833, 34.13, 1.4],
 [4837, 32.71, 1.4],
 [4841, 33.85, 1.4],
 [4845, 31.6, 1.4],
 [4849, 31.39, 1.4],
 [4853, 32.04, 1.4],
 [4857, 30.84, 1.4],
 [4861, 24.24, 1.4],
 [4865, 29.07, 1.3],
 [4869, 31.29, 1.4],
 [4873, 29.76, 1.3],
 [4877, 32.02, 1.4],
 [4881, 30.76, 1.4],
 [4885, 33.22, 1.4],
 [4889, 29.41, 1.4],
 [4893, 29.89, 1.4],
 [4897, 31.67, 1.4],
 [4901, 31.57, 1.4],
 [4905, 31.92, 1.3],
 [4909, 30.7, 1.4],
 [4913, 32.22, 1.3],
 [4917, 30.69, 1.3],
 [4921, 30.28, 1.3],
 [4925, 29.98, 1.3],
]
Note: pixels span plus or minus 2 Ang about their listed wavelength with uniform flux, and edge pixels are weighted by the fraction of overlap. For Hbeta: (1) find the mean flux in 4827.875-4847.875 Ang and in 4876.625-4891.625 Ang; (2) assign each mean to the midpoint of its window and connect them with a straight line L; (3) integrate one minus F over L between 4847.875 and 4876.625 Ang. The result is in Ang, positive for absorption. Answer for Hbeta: 1.8 Ang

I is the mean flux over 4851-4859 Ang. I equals 31.4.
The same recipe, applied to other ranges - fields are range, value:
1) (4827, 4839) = 32.3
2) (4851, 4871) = 29.5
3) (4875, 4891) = 31.4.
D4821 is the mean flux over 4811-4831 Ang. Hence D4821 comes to 29.8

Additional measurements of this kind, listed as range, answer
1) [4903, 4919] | 31.4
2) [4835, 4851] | 32.4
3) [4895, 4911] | 31.5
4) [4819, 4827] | 29.9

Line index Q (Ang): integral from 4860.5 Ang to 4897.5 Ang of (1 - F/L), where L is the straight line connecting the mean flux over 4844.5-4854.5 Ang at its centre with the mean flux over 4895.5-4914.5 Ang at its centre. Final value 1.5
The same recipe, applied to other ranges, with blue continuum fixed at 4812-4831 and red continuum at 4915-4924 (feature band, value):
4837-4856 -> -1.35 Ang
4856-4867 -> 0.86 Ang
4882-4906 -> -0.74 Ang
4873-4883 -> -0.28 Ang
